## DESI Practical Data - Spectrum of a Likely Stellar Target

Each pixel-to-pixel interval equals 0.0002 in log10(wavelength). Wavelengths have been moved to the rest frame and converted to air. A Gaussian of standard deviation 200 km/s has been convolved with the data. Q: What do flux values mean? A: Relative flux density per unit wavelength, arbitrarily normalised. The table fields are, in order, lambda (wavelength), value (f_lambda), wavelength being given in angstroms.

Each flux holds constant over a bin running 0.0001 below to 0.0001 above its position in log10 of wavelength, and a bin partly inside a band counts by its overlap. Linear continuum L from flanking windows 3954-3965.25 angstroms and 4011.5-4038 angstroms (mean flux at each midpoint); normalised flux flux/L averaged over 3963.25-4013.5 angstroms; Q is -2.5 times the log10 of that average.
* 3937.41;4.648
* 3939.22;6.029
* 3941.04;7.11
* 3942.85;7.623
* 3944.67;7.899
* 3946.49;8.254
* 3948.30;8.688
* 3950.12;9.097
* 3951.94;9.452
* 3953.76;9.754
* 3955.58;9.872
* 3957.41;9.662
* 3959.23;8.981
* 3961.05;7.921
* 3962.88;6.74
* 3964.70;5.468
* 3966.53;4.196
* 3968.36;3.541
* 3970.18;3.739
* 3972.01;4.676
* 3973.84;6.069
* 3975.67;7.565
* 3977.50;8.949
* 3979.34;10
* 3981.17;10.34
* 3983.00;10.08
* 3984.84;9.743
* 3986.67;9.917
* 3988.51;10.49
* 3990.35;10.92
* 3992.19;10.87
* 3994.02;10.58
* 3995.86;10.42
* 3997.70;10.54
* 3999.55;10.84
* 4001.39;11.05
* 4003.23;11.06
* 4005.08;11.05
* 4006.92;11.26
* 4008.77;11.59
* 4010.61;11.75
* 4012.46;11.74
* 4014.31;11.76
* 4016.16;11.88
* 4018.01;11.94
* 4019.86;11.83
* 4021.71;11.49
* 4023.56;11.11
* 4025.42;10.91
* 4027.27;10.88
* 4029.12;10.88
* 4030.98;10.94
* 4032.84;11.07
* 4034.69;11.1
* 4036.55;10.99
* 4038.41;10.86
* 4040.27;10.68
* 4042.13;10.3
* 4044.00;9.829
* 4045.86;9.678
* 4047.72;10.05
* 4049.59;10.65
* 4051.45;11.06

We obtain 0.06 mag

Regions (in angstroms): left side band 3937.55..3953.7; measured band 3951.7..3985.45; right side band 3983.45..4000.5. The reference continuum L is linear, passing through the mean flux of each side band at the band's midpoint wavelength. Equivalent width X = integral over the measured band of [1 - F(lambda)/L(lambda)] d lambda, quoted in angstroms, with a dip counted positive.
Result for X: 5.5 angstroms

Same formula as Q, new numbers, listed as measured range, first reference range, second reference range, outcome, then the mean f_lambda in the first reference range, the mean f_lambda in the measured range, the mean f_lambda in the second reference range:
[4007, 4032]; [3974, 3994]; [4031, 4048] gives -0.117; 9.78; 11.4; 10.5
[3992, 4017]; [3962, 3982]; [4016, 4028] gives -0.159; 6.47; 11.2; 11.4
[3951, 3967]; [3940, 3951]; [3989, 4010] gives 0.081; 8.09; 8.11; 10.9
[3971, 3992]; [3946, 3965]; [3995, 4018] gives 0.116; 8.64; 9.02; 11.3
